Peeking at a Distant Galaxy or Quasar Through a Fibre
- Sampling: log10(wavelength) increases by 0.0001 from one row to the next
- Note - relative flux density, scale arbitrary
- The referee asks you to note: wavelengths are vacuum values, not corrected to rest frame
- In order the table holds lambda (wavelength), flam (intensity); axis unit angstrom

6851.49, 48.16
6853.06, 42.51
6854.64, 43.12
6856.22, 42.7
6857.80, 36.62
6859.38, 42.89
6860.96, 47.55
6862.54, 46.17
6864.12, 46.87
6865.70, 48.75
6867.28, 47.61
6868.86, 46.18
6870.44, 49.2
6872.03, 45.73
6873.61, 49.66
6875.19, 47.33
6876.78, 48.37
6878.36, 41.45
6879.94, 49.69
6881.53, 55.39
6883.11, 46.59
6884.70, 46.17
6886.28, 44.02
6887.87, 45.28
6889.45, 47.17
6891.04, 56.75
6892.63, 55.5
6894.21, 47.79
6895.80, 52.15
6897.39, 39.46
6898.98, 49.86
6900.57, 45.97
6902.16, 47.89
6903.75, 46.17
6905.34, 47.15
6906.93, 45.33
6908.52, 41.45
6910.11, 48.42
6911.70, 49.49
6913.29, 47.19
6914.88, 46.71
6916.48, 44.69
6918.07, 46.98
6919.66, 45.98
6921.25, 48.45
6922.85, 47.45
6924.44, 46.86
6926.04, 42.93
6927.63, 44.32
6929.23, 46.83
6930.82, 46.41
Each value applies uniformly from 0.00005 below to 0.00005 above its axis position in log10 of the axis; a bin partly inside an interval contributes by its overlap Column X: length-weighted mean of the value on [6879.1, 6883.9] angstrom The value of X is 50.5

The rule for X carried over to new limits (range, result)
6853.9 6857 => 42.9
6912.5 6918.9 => 46.4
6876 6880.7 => 46.6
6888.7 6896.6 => 51.9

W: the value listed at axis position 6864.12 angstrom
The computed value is 46.87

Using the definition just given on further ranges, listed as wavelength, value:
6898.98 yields 49.86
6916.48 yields 44.69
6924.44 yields 46.86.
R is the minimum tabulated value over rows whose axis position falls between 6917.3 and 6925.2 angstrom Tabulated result 45.98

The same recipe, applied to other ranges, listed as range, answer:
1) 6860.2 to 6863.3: 46.17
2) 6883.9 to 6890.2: 44.02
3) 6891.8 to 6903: 39.46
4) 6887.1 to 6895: 45.28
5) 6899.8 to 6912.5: 41.45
